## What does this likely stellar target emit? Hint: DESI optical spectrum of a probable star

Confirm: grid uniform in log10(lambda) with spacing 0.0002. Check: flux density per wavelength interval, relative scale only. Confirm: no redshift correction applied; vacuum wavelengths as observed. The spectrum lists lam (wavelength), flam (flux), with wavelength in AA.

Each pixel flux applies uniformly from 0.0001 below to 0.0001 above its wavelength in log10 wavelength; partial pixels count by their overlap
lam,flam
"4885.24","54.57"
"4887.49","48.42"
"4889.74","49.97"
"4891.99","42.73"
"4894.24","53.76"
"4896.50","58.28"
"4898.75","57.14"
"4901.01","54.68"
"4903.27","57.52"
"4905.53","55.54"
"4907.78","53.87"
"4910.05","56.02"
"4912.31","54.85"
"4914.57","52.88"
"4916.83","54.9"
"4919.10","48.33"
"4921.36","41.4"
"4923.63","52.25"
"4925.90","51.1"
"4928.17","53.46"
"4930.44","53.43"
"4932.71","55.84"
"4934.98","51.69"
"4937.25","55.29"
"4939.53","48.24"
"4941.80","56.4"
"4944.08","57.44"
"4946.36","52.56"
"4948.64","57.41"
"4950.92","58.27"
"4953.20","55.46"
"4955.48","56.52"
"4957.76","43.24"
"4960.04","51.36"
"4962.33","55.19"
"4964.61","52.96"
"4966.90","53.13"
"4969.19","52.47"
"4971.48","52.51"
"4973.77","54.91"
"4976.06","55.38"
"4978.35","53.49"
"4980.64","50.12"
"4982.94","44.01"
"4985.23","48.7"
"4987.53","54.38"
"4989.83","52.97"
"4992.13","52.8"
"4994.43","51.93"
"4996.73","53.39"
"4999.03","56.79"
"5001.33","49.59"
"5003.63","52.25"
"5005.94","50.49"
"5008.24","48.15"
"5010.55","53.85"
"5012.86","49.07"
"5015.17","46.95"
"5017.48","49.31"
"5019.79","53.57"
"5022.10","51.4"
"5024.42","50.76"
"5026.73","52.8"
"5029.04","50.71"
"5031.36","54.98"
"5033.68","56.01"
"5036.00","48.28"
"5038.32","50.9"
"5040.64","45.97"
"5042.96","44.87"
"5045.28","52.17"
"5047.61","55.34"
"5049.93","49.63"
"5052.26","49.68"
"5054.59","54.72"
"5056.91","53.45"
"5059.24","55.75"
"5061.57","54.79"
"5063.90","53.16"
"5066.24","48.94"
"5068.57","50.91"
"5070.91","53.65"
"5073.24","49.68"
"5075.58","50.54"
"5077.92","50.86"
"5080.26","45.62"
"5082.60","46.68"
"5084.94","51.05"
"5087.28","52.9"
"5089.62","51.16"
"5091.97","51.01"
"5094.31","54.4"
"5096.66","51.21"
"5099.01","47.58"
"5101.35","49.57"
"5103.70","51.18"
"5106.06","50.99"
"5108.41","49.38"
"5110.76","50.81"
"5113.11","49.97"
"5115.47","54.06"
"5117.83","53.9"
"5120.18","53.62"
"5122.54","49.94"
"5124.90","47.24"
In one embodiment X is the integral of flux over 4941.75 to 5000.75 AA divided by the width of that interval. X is 53.1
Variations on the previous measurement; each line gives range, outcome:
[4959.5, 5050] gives 51.6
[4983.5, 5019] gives 51.3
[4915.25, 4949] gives 52.5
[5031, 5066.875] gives 51.8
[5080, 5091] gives 49.8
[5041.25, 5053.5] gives 50.2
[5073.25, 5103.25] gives 50.2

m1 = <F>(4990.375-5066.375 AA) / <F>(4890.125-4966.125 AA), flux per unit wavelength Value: 0.97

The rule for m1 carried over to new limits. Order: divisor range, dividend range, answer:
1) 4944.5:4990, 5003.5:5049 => 0.96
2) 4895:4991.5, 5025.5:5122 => 0.96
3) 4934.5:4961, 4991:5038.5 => 0.96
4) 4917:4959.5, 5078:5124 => 0.96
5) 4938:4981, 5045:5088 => 0.96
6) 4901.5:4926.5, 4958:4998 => 0.99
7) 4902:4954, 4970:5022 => 0.96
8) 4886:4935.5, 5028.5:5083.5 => 0.97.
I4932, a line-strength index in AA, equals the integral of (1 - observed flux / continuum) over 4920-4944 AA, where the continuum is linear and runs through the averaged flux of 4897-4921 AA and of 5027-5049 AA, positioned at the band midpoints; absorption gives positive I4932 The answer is 0.7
